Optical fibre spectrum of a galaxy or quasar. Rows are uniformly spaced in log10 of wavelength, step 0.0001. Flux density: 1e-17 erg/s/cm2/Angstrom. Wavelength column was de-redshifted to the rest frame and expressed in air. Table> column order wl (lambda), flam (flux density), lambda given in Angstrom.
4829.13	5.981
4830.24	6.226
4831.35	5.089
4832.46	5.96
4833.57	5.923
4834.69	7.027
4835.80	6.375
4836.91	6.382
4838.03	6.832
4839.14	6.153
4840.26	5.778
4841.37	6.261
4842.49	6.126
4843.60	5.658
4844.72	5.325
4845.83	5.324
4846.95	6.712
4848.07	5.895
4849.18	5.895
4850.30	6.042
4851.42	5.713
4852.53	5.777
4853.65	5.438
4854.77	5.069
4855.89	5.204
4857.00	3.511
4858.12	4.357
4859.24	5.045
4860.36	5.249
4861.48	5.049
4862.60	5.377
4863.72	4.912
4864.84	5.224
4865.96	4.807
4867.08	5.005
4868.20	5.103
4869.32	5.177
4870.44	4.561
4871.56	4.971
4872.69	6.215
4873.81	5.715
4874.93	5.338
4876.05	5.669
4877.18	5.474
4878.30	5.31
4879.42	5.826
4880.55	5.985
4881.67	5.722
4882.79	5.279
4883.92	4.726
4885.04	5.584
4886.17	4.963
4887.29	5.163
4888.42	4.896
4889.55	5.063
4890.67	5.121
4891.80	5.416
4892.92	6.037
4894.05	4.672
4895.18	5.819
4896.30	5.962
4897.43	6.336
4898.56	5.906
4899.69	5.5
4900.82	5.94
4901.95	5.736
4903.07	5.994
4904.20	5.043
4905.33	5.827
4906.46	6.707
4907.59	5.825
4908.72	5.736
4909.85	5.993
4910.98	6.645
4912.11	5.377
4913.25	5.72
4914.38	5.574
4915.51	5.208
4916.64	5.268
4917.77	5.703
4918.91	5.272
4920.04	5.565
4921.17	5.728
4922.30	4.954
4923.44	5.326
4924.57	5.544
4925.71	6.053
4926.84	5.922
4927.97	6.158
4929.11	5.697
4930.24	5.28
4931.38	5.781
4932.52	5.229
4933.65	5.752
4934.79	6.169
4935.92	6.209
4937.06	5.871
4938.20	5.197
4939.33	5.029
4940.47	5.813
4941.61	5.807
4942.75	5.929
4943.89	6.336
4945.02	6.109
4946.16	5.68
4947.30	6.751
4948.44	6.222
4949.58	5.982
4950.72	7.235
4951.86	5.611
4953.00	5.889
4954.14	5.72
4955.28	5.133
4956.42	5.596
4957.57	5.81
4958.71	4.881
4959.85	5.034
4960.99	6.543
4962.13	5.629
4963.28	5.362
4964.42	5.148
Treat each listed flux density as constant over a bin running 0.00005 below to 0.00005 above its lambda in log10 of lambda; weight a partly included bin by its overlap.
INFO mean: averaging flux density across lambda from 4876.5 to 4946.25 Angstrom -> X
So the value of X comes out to 5.64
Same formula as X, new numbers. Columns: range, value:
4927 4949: 5.85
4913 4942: 5.61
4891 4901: 5.71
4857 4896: 5.24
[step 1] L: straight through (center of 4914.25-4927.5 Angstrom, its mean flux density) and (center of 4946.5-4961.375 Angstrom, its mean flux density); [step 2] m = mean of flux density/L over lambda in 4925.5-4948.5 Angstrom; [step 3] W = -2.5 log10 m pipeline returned -0.03 mag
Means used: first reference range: 5.52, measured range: 5.85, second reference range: 5.86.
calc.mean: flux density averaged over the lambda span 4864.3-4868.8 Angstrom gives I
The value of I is 5.04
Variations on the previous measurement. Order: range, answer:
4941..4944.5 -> 6.03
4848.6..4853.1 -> 5.86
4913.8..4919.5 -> 5.41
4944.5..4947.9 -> 6.18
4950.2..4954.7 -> 6.1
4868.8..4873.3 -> 5.23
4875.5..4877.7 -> 5.55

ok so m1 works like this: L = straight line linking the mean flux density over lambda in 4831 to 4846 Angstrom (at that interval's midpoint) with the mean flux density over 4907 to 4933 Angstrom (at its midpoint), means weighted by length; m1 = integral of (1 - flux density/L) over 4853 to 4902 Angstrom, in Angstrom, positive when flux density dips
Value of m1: 4.5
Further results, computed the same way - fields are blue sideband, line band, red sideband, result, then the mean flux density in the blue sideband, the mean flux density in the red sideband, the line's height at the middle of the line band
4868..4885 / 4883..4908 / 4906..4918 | 0.31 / 5.42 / 5.79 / 5.62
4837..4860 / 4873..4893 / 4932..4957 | 1.09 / 5.62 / 5.88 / 5.71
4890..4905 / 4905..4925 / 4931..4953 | 0.34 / 5.65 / 5.93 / 5.76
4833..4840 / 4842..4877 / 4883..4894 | 3.19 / 6.41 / 5.19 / 5.87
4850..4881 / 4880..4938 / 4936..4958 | -0.39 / 5.25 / 5.89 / 5.59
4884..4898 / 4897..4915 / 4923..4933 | -1.15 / 5.4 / 5.67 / 5.51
